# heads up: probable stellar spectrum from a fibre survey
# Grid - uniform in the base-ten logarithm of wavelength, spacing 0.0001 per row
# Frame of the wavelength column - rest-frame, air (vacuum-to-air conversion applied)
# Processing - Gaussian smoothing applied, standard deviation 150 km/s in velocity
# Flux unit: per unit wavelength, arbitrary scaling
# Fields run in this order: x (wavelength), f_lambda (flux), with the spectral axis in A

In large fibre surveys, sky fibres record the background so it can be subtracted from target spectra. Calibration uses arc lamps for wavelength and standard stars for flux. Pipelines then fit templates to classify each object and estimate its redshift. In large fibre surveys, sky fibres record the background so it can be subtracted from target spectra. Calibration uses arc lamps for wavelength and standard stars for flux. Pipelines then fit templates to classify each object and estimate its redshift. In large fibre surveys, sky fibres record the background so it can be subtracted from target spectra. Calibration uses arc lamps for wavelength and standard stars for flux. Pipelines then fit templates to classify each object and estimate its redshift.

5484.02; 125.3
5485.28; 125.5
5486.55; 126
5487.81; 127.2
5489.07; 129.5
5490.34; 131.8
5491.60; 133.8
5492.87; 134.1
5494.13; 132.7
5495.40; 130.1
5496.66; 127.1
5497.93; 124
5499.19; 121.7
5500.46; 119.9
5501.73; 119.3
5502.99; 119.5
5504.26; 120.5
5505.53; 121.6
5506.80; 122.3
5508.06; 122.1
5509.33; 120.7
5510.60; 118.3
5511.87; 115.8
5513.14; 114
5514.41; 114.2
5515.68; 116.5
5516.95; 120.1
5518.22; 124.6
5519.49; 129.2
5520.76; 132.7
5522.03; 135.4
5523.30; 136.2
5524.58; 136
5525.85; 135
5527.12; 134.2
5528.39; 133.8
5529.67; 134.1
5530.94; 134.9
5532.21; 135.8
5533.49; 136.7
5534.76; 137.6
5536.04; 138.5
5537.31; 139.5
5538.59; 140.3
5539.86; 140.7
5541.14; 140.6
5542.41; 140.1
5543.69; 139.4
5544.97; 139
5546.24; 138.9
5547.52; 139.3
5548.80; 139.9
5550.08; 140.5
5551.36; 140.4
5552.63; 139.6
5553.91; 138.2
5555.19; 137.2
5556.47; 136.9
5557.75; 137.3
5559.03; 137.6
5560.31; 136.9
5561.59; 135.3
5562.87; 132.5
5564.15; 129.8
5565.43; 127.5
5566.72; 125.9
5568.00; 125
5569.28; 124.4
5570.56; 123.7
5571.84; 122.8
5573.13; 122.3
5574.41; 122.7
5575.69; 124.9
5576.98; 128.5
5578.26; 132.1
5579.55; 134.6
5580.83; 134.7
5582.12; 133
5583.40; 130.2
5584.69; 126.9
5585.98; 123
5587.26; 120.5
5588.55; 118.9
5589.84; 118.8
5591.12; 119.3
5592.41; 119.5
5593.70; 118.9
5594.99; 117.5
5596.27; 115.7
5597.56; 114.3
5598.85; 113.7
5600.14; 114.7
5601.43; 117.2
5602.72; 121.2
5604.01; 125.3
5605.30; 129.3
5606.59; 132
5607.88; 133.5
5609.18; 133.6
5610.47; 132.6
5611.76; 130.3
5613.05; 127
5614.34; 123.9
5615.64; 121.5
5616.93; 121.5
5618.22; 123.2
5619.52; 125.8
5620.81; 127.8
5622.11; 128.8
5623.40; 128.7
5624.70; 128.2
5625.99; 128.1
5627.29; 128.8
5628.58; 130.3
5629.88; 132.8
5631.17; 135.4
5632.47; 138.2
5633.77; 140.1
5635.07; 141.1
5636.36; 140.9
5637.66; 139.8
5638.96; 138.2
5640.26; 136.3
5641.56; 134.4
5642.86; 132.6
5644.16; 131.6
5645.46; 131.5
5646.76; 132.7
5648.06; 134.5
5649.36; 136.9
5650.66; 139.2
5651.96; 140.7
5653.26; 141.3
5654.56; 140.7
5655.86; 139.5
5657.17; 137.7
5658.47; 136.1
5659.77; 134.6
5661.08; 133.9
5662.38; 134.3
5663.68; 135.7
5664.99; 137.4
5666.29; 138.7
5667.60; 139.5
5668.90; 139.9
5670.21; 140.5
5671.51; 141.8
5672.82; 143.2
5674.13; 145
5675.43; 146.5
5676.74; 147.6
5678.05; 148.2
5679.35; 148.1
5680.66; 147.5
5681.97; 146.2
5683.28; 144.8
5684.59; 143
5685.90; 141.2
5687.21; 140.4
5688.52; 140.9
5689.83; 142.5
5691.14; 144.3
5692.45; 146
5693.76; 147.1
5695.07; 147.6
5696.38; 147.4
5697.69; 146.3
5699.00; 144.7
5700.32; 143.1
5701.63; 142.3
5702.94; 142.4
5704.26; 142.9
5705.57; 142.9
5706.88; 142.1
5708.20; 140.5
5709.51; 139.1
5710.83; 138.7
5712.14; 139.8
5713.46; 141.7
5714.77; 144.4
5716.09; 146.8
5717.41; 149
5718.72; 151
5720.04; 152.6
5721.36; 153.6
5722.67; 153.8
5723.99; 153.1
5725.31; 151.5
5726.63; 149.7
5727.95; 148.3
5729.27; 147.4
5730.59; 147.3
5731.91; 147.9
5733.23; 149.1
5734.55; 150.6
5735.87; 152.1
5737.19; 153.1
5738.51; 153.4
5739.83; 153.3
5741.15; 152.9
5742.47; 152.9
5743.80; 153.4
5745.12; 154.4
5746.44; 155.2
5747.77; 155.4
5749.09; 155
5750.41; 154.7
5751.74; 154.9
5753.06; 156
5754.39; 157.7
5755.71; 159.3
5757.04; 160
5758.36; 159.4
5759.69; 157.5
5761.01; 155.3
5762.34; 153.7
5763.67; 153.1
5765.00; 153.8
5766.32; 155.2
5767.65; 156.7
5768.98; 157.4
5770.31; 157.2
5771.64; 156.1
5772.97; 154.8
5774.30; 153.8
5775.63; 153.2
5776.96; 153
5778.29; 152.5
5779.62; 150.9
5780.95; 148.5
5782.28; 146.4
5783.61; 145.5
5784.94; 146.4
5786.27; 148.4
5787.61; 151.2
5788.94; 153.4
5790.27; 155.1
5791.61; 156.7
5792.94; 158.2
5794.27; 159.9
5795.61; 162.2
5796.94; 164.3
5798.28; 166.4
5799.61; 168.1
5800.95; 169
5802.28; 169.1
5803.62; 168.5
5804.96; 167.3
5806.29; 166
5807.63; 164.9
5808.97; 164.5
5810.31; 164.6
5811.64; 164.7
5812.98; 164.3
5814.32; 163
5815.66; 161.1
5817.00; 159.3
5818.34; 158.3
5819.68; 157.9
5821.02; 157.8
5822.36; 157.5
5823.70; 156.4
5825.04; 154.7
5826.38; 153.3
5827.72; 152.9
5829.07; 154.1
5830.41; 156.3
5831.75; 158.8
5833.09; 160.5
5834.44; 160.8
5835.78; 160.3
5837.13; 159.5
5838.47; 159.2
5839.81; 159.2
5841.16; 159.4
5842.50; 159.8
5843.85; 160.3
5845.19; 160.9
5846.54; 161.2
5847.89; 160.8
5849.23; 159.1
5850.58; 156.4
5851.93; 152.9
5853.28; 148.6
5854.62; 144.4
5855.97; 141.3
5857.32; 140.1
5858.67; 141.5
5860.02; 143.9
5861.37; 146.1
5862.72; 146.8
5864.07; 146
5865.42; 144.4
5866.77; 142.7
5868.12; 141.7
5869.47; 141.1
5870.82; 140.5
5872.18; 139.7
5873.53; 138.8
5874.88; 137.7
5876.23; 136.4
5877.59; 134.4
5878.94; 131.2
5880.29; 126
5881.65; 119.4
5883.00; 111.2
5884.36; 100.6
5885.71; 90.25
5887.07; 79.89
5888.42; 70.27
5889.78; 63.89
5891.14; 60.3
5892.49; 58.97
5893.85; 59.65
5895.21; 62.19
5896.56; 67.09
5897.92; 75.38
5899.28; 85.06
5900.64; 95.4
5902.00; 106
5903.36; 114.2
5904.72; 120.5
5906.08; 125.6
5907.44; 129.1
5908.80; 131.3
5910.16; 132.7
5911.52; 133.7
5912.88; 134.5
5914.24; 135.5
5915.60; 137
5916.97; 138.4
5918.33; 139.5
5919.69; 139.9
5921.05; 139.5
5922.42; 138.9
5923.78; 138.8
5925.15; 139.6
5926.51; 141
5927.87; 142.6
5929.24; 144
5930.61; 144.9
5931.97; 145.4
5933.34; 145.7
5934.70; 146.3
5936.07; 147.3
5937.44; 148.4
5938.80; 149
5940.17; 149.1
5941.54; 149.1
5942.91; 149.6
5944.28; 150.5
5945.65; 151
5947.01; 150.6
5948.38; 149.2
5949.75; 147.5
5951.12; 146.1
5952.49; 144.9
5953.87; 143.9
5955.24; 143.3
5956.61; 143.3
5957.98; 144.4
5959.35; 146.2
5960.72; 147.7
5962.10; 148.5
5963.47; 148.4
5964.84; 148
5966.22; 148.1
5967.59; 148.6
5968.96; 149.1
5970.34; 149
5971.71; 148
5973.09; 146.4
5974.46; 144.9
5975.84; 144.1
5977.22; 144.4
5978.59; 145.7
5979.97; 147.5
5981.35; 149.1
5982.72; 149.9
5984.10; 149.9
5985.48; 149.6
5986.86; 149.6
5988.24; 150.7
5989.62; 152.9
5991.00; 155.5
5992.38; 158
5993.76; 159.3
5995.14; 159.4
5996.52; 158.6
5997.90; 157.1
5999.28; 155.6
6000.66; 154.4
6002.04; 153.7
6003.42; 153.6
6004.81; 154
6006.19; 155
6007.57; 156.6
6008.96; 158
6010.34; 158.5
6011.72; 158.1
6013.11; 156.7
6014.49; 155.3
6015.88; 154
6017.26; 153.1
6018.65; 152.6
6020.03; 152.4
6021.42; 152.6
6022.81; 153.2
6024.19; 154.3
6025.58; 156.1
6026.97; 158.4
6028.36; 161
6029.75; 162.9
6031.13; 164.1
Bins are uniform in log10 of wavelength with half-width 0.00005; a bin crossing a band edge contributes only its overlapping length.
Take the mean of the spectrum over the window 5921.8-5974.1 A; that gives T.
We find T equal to 146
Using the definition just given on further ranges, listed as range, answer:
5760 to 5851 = 158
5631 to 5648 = 136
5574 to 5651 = 128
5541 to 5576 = 134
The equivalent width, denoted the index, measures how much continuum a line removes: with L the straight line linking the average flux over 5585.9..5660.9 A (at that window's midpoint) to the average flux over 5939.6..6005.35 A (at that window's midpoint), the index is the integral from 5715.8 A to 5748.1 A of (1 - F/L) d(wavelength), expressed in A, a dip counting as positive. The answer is -3.8 A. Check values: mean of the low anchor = 129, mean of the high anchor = 150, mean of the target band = 152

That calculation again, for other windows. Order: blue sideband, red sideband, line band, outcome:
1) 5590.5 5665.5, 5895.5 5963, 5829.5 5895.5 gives 0.26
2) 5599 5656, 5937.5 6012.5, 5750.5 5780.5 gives -3.56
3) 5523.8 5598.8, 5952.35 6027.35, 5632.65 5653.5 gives -0.28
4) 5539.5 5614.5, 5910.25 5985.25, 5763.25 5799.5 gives -4.41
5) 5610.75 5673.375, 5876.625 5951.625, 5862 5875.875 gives -1.88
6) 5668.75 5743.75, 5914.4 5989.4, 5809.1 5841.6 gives -2.85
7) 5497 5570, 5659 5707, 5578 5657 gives 4.79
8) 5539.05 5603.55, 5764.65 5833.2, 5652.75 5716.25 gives 0.55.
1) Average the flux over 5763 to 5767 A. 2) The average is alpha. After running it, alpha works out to 154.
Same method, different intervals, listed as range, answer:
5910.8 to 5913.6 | 134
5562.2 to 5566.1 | 130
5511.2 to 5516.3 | 115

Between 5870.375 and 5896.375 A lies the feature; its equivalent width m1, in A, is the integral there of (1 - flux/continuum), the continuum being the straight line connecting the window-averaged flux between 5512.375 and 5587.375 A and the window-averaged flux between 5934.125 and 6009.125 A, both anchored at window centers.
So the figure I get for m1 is 7.8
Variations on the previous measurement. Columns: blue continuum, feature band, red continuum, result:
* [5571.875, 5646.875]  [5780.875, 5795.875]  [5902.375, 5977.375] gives -1.9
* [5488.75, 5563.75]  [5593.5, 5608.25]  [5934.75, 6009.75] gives 1.5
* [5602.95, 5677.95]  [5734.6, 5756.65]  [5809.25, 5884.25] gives -1.9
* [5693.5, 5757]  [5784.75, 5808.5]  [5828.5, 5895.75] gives -3.4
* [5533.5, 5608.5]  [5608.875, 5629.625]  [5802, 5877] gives 1.0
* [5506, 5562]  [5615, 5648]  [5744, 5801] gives 2.4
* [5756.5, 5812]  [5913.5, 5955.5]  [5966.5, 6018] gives 2.6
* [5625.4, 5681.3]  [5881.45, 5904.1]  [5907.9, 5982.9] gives 9.6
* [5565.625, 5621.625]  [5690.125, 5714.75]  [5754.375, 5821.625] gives 0.0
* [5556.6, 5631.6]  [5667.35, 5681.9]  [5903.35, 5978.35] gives -1.6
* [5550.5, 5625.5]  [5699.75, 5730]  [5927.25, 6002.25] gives -2.6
